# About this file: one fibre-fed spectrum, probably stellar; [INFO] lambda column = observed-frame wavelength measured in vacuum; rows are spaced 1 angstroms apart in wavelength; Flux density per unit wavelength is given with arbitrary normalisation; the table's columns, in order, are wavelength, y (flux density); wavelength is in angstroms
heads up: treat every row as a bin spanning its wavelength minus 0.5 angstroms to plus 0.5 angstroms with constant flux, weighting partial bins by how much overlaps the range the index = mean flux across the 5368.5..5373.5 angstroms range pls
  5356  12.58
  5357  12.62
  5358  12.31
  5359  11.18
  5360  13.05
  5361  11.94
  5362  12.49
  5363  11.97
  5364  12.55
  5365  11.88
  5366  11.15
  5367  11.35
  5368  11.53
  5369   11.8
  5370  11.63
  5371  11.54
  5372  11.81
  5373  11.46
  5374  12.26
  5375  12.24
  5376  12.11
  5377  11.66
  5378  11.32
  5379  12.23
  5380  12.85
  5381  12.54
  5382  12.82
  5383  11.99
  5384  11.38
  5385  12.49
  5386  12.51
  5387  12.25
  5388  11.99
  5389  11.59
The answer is 11.6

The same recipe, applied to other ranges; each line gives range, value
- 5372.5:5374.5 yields 11.9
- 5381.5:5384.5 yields 12.1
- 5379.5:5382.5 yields 12.7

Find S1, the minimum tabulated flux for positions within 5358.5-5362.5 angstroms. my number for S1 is 11.18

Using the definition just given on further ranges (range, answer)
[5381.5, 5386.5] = 11.38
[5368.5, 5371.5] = 11.54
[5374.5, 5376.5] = 12.11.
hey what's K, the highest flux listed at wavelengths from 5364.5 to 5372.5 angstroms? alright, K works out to 11.88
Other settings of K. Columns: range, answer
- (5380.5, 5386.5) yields 12.82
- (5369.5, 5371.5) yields 11.63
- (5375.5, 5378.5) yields 12.11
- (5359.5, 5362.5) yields 13.05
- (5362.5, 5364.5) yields 12.55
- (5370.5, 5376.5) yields 12.26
